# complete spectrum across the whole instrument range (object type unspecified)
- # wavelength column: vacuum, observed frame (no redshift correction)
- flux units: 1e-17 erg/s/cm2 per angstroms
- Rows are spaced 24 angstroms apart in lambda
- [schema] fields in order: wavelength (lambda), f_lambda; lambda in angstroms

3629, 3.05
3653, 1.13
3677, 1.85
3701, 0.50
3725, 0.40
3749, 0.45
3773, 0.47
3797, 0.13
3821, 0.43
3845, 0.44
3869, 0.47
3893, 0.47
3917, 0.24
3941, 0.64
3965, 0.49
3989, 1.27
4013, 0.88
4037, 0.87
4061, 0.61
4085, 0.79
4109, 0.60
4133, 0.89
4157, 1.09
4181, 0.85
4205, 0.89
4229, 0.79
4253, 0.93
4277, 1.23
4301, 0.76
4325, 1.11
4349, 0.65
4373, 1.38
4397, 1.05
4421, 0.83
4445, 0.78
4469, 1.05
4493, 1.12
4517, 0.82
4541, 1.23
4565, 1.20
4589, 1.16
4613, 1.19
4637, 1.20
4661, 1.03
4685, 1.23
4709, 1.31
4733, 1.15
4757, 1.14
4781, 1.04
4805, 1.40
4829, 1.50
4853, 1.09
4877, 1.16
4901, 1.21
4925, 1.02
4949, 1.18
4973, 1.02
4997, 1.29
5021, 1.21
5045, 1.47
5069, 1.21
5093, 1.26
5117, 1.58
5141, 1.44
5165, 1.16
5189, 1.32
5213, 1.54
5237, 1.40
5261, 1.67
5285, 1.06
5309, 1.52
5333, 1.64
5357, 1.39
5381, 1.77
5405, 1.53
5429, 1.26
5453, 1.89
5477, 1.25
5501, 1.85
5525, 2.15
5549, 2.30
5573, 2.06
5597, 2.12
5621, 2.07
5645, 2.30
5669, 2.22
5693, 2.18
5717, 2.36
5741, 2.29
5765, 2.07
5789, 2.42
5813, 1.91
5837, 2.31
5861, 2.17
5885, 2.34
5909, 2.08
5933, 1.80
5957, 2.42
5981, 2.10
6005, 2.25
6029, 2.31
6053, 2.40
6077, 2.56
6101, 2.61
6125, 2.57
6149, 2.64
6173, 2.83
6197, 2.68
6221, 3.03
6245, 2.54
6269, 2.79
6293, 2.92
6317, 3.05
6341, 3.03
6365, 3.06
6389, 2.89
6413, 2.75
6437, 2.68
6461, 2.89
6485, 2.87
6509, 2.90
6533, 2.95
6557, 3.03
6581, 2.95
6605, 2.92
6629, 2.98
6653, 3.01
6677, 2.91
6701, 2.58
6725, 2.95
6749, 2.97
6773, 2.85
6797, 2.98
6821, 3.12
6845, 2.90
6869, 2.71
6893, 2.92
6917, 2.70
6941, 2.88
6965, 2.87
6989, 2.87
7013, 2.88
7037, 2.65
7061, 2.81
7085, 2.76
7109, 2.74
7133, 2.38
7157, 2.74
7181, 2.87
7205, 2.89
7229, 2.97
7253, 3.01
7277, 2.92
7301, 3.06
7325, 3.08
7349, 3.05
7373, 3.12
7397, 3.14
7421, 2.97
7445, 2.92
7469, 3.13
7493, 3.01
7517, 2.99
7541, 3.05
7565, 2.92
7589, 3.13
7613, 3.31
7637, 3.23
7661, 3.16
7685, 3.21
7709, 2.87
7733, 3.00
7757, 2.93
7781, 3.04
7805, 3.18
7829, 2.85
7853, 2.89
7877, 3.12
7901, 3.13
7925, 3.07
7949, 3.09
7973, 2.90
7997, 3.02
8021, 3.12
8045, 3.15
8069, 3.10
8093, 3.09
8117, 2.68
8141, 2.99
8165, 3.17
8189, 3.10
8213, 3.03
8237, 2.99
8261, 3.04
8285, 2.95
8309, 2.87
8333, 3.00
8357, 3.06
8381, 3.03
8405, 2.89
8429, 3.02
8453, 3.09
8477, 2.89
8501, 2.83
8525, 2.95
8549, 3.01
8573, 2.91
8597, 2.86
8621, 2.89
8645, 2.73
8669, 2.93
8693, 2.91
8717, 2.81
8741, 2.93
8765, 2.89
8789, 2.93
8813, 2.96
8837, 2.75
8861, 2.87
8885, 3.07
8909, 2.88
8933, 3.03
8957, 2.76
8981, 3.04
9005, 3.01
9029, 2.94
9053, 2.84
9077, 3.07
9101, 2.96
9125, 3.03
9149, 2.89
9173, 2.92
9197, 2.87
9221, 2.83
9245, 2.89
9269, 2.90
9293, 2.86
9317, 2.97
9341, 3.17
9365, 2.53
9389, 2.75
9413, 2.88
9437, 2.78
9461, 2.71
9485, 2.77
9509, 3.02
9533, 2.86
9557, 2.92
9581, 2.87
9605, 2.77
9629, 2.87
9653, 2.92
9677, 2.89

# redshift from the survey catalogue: 0.378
